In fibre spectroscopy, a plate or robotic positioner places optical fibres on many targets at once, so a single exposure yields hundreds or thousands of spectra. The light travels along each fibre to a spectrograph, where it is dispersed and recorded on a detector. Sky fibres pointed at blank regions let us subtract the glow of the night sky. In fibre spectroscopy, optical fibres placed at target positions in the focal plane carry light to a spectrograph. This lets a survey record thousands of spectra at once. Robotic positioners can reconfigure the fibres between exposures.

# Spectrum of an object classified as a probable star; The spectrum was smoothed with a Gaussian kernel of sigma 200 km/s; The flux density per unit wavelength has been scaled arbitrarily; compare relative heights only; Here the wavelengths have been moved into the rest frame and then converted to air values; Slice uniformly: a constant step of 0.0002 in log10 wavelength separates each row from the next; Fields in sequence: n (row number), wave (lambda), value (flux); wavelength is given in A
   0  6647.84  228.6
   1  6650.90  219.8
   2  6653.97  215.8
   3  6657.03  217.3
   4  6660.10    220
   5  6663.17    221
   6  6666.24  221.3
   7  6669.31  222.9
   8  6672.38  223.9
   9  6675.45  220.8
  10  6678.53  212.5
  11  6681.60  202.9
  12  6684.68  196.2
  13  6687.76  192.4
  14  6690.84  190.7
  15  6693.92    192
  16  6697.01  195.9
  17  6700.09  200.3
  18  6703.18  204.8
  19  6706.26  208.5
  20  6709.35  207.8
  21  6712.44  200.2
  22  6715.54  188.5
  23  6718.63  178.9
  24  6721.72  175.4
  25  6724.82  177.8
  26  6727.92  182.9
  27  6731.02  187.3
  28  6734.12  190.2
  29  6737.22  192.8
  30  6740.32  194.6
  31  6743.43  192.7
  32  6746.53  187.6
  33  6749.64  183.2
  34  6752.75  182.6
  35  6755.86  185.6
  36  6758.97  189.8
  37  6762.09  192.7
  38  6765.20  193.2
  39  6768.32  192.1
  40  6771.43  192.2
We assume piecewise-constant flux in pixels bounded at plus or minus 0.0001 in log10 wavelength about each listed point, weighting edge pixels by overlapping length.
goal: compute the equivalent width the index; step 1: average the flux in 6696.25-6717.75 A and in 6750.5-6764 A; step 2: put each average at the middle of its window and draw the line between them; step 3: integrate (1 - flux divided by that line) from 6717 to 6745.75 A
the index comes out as 1.2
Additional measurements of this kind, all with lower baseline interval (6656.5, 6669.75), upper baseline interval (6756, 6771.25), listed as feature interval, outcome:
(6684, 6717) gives 1.82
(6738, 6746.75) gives 0.23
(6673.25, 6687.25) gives 0.51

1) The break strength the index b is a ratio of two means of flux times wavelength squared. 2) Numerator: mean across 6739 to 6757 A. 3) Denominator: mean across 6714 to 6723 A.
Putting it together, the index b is 1.04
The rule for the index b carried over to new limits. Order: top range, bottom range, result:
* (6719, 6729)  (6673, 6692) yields 0.89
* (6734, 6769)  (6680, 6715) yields 0.97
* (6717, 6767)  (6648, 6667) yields 0.87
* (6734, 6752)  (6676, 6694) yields 0.97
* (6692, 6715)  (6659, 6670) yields 0.92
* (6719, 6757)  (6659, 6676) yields 0.86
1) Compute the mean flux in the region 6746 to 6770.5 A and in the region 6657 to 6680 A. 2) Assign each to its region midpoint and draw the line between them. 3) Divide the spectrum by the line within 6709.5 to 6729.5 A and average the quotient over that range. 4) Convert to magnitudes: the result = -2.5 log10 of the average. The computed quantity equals 0.09 mag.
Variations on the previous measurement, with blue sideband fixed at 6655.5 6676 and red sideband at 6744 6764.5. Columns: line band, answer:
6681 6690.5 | 0.094 mag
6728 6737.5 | 0.039 mag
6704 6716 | 0.009 mag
